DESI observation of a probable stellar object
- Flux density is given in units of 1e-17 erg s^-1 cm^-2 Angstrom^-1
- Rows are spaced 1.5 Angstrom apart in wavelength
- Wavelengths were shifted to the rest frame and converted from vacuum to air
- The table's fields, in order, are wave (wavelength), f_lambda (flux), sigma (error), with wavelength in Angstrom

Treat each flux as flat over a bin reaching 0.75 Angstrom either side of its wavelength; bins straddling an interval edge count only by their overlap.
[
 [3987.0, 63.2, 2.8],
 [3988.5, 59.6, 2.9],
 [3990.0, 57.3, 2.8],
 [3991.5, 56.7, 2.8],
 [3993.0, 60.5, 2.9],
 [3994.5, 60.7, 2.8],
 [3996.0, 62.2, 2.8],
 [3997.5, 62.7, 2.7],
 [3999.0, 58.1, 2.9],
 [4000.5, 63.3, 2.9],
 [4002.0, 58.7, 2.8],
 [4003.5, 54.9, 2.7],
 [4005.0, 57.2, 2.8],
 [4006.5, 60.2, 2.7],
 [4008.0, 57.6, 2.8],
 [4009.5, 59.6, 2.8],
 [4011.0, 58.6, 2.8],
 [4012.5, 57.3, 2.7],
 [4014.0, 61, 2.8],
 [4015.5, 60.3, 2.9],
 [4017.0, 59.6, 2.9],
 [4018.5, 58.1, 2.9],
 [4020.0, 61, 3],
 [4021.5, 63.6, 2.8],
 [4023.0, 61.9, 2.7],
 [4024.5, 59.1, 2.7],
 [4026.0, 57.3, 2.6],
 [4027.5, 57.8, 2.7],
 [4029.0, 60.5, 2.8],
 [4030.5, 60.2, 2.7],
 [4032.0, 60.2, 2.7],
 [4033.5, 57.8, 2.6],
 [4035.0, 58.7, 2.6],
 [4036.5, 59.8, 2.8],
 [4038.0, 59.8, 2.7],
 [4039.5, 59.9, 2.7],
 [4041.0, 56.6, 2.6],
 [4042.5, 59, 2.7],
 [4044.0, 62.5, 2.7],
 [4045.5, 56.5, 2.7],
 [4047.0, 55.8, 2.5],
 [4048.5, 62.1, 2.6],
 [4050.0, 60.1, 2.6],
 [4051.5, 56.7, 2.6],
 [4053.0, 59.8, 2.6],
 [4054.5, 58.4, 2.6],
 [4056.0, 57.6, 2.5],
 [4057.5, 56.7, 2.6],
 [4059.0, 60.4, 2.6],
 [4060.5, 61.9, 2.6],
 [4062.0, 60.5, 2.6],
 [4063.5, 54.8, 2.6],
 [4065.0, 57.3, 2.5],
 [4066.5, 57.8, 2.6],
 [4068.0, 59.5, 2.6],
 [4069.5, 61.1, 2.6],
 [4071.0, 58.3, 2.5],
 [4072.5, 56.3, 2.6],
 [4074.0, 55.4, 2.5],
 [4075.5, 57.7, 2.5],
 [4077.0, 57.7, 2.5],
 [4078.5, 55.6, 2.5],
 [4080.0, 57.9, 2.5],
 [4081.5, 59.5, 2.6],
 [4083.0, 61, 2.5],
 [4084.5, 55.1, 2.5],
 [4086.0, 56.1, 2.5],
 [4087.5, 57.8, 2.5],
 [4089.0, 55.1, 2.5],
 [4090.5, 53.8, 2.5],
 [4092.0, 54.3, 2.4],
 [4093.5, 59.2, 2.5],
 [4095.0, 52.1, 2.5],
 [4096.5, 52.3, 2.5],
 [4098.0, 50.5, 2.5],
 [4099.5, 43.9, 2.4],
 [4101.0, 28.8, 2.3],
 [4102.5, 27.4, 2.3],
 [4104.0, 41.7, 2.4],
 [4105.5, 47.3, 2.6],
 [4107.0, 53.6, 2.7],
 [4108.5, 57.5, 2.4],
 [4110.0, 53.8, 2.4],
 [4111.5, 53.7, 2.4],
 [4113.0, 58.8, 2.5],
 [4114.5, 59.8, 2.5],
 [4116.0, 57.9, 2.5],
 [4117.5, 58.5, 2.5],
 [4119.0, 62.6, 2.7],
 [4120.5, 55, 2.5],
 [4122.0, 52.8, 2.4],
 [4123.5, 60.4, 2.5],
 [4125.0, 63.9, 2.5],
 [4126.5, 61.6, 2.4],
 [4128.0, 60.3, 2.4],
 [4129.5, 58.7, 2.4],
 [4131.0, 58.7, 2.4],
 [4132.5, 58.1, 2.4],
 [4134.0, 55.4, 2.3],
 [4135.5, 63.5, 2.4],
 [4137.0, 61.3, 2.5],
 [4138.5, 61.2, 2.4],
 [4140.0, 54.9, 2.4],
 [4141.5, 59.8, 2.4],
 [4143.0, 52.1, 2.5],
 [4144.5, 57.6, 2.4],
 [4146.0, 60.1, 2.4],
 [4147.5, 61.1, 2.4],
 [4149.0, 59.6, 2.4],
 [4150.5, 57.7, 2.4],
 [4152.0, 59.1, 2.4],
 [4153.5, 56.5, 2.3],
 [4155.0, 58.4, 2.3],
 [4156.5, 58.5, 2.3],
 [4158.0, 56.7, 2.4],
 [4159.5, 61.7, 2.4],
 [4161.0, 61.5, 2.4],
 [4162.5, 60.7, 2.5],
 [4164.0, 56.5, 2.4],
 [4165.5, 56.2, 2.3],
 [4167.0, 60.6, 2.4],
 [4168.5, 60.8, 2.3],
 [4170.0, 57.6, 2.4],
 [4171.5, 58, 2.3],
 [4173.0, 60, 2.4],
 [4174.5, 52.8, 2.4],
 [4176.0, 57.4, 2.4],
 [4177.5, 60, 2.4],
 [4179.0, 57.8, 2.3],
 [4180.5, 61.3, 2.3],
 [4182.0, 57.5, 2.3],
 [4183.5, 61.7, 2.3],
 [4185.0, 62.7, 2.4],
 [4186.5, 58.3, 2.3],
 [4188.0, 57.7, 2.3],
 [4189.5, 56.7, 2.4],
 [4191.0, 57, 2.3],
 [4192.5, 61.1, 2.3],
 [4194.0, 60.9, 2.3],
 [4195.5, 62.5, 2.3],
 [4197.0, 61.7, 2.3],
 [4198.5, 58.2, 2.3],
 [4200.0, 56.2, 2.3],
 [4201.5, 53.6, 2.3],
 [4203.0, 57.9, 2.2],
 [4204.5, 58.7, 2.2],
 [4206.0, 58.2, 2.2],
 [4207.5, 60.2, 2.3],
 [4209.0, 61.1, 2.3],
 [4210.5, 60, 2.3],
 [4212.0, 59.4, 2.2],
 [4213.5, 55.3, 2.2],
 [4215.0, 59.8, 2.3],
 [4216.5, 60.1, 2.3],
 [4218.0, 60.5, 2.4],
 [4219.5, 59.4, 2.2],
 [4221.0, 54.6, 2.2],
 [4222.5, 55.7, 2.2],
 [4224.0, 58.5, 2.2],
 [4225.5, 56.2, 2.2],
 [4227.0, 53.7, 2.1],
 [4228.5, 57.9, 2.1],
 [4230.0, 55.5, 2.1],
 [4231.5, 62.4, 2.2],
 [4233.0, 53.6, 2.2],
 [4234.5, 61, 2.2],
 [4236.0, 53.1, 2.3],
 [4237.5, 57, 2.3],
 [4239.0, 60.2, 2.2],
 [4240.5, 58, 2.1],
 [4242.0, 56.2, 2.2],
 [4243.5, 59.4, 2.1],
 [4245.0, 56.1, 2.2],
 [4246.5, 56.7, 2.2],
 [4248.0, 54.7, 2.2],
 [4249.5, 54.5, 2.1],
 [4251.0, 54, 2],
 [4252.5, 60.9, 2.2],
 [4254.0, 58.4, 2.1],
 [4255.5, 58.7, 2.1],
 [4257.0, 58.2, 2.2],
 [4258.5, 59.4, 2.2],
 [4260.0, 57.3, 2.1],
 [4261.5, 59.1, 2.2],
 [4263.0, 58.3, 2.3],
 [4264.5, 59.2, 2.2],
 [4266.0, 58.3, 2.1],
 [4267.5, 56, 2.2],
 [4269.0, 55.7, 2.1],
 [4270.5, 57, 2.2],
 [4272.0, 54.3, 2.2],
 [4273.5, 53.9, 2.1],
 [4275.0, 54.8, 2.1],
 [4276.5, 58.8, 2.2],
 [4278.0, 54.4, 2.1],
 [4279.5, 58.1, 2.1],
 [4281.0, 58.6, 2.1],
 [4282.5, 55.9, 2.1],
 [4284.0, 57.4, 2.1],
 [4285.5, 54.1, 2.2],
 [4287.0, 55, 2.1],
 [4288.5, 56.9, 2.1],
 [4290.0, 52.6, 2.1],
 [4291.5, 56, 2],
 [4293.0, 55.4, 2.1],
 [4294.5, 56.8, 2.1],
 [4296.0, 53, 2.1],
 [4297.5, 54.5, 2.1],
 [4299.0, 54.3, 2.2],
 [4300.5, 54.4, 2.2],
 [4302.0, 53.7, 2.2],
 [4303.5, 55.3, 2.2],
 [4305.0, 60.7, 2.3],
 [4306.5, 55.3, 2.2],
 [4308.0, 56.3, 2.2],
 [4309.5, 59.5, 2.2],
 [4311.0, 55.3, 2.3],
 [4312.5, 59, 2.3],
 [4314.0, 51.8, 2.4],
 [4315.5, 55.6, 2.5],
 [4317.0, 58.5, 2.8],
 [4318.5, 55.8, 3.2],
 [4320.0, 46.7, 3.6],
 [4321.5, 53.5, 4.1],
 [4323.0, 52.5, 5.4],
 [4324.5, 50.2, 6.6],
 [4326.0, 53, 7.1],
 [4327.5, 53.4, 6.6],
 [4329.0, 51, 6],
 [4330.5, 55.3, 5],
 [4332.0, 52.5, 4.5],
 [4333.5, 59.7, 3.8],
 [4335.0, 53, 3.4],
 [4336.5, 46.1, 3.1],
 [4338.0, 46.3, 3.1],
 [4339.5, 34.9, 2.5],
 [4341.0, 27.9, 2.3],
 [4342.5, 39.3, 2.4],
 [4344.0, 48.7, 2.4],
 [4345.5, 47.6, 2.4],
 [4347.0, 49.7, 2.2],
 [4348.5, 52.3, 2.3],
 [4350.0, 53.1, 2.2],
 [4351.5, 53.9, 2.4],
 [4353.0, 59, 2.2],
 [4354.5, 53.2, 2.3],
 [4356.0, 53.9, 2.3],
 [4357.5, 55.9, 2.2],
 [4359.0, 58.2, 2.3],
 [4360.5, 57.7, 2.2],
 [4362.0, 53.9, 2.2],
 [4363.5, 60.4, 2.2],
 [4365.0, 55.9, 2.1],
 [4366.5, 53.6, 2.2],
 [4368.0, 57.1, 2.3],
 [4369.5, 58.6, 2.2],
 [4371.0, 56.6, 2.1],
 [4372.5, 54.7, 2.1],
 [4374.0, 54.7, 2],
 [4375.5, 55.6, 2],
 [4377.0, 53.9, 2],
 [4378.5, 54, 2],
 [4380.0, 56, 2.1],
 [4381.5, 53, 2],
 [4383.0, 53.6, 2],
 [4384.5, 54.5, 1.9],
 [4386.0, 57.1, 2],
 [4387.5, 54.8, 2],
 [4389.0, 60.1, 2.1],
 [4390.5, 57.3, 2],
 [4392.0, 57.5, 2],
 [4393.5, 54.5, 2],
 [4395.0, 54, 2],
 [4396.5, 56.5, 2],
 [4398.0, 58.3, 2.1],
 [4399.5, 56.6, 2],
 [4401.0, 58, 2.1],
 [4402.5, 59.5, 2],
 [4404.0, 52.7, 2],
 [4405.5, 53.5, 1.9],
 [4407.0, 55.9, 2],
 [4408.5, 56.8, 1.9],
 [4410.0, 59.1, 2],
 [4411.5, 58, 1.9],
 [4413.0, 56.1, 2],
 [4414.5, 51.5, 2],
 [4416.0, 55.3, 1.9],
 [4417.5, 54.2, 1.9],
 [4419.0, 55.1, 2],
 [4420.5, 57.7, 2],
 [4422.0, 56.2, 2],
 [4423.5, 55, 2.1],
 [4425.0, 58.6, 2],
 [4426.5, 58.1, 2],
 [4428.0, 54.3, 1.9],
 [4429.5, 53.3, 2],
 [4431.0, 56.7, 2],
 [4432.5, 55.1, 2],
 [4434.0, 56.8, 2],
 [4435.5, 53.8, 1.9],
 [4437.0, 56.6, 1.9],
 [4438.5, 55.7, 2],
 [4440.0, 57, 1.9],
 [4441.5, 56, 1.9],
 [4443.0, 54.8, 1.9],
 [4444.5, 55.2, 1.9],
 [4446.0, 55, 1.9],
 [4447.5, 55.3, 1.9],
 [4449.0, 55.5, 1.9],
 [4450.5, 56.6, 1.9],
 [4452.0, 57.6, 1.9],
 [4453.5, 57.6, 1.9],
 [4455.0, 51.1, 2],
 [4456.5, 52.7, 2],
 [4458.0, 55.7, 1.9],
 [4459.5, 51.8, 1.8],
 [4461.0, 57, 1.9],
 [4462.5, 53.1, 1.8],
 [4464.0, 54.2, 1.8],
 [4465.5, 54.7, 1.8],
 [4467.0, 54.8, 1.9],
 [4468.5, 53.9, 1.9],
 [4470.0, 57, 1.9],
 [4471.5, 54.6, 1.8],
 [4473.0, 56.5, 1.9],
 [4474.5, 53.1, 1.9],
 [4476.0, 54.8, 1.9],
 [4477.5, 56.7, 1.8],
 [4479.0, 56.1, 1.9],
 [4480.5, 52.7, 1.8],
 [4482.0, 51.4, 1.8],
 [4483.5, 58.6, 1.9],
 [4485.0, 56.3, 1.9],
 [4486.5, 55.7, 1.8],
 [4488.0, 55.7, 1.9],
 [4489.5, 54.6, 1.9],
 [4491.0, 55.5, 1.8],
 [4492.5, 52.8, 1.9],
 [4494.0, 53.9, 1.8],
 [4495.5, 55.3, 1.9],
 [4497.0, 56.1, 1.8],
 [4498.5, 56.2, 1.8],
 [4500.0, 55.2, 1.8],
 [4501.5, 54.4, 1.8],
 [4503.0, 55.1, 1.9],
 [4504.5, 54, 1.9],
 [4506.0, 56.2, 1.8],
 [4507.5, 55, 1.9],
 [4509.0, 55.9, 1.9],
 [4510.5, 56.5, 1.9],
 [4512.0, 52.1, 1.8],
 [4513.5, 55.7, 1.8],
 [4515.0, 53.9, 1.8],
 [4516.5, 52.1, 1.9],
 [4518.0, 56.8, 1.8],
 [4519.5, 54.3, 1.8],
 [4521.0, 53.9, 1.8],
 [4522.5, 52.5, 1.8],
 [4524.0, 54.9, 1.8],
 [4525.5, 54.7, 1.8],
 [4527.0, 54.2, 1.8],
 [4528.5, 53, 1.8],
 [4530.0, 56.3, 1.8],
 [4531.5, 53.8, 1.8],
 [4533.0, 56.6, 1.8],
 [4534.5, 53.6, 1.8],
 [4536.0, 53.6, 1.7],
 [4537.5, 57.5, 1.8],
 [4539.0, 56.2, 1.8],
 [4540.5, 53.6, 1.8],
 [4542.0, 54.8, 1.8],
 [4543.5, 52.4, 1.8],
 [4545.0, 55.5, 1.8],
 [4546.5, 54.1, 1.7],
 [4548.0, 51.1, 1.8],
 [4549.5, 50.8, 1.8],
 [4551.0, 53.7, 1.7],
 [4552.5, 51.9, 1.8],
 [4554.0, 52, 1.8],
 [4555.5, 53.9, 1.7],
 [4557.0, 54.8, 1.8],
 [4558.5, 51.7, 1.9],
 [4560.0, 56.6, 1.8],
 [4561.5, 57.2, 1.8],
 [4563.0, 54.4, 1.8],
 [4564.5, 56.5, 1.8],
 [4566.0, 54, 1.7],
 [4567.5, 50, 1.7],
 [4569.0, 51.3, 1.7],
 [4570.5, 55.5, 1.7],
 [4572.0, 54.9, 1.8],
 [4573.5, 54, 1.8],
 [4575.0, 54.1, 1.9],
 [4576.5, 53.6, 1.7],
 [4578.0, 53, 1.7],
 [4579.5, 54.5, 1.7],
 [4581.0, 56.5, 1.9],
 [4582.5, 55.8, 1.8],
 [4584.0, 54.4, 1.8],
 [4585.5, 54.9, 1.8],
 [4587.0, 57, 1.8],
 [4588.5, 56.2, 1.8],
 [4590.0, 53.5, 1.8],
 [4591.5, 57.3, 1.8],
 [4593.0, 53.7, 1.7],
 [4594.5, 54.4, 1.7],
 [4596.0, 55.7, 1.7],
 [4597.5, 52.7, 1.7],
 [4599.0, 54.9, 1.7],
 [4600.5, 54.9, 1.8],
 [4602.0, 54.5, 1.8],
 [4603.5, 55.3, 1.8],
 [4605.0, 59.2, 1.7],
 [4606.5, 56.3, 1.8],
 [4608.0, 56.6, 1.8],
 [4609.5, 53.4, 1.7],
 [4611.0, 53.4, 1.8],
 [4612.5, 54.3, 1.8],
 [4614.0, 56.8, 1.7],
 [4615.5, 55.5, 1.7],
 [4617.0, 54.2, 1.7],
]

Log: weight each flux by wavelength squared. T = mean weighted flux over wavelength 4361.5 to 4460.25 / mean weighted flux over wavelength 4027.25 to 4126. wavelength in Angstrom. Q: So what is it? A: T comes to 1.16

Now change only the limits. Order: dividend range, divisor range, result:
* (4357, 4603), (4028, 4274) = 1.12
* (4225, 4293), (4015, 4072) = 1.07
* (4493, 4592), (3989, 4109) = 1.20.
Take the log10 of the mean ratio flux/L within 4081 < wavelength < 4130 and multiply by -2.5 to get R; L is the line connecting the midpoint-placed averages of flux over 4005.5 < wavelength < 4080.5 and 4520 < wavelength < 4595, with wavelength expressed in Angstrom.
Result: 0.08 mag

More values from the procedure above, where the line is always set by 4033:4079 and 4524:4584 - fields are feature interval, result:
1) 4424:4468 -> 0.00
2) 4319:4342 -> 0.15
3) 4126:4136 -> -0.03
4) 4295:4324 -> 0.02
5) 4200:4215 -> -0.02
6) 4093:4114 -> 0.19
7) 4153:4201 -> -0.03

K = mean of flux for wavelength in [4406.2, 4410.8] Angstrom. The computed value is 57.2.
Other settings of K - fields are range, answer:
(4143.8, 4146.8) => 58.9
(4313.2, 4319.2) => 55.5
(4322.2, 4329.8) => 52.1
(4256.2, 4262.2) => 58.5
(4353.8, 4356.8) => 53.6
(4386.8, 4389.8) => 57.5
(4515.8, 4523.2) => 53.9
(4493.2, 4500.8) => 55.3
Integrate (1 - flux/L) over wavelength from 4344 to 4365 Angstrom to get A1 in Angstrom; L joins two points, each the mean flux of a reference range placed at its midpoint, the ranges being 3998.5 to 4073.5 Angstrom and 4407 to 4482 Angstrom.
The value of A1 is 0.7 Angstrom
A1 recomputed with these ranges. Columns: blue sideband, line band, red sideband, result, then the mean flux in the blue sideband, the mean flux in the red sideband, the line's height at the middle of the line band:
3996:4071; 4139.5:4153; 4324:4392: -0.23 Angstrom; 59.2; 53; 57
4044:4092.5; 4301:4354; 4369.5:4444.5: 4.14 Angstrom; 57.9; 55.8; 56.3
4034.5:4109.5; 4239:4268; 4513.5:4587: -1.36 Angstrom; 55.6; 54.2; 55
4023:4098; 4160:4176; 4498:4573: -0.38 Angstrom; 58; 54.3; 57.1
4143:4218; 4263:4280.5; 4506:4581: 0.34 Angstrom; 58.8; 54.2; 57.7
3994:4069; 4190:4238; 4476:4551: -0.55 Angstrom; 59.2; 54.6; 57.5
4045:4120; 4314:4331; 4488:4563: 0.53 Angstrom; 55.4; 54.4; 54.9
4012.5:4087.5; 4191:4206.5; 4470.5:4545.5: -0.35 Angstrom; 58.8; 54.8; 57.5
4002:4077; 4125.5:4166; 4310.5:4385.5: -1.47 Angstrom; 58.9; 52.8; 56.8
